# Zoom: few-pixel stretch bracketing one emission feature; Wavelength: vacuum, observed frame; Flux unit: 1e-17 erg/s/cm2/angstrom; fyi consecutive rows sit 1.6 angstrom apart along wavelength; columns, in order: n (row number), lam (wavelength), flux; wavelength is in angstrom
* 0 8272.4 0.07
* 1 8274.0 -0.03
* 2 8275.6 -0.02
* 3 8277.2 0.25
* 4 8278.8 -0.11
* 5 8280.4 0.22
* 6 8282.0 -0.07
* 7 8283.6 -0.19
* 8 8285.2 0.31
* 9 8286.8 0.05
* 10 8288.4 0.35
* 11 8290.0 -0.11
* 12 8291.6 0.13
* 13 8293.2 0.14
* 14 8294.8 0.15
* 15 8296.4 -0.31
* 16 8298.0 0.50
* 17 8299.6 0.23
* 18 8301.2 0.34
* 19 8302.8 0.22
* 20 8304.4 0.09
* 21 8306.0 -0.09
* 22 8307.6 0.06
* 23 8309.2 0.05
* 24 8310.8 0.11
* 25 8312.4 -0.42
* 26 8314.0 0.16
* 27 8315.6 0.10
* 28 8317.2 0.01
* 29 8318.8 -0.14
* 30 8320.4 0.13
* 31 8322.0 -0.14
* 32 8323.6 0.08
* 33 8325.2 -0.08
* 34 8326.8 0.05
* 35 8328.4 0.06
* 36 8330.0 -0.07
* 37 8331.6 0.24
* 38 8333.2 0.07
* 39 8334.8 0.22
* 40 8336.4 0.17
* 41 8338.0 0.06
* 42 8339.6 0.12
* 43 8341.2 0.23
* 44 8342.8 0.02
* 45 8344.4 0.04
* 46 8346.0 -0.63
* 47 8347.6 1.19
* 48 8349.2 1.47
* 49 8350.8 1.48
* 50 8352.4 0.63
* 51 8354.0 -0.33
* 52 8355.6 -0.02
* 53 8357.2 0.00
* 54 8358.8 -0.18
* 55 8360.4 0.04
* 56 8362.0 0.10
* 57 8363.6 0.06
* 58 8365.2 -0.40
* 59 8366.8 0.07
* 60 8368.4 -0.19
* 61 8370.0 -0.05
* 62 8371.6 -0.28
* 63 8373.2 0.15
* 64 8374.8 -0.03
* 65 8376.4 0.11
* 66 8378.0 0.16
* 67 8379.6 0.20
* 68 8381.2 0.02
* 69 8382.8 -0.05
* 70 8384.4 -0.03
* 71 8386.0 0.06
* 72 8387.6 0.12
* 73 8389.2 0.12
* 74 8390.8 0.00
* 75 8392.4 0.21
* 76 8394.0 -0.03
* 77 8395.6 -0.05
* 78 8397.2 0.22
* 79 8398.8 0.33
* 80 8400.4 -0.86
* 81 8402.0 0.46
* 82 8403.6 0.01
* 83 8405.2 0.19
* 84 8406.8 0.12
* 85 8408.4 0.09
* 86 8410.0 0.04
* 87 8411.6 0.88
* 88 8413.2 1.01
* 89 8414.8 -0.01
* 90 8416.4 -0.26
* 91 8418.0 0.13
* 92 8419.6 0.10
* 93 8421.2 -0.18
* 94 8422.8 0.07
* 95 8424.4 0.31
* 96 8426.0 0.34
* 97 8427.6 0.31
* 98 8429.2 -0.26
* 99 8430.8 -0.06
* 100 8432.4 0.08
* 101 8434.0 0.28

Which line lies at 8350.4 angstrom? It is H-beta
